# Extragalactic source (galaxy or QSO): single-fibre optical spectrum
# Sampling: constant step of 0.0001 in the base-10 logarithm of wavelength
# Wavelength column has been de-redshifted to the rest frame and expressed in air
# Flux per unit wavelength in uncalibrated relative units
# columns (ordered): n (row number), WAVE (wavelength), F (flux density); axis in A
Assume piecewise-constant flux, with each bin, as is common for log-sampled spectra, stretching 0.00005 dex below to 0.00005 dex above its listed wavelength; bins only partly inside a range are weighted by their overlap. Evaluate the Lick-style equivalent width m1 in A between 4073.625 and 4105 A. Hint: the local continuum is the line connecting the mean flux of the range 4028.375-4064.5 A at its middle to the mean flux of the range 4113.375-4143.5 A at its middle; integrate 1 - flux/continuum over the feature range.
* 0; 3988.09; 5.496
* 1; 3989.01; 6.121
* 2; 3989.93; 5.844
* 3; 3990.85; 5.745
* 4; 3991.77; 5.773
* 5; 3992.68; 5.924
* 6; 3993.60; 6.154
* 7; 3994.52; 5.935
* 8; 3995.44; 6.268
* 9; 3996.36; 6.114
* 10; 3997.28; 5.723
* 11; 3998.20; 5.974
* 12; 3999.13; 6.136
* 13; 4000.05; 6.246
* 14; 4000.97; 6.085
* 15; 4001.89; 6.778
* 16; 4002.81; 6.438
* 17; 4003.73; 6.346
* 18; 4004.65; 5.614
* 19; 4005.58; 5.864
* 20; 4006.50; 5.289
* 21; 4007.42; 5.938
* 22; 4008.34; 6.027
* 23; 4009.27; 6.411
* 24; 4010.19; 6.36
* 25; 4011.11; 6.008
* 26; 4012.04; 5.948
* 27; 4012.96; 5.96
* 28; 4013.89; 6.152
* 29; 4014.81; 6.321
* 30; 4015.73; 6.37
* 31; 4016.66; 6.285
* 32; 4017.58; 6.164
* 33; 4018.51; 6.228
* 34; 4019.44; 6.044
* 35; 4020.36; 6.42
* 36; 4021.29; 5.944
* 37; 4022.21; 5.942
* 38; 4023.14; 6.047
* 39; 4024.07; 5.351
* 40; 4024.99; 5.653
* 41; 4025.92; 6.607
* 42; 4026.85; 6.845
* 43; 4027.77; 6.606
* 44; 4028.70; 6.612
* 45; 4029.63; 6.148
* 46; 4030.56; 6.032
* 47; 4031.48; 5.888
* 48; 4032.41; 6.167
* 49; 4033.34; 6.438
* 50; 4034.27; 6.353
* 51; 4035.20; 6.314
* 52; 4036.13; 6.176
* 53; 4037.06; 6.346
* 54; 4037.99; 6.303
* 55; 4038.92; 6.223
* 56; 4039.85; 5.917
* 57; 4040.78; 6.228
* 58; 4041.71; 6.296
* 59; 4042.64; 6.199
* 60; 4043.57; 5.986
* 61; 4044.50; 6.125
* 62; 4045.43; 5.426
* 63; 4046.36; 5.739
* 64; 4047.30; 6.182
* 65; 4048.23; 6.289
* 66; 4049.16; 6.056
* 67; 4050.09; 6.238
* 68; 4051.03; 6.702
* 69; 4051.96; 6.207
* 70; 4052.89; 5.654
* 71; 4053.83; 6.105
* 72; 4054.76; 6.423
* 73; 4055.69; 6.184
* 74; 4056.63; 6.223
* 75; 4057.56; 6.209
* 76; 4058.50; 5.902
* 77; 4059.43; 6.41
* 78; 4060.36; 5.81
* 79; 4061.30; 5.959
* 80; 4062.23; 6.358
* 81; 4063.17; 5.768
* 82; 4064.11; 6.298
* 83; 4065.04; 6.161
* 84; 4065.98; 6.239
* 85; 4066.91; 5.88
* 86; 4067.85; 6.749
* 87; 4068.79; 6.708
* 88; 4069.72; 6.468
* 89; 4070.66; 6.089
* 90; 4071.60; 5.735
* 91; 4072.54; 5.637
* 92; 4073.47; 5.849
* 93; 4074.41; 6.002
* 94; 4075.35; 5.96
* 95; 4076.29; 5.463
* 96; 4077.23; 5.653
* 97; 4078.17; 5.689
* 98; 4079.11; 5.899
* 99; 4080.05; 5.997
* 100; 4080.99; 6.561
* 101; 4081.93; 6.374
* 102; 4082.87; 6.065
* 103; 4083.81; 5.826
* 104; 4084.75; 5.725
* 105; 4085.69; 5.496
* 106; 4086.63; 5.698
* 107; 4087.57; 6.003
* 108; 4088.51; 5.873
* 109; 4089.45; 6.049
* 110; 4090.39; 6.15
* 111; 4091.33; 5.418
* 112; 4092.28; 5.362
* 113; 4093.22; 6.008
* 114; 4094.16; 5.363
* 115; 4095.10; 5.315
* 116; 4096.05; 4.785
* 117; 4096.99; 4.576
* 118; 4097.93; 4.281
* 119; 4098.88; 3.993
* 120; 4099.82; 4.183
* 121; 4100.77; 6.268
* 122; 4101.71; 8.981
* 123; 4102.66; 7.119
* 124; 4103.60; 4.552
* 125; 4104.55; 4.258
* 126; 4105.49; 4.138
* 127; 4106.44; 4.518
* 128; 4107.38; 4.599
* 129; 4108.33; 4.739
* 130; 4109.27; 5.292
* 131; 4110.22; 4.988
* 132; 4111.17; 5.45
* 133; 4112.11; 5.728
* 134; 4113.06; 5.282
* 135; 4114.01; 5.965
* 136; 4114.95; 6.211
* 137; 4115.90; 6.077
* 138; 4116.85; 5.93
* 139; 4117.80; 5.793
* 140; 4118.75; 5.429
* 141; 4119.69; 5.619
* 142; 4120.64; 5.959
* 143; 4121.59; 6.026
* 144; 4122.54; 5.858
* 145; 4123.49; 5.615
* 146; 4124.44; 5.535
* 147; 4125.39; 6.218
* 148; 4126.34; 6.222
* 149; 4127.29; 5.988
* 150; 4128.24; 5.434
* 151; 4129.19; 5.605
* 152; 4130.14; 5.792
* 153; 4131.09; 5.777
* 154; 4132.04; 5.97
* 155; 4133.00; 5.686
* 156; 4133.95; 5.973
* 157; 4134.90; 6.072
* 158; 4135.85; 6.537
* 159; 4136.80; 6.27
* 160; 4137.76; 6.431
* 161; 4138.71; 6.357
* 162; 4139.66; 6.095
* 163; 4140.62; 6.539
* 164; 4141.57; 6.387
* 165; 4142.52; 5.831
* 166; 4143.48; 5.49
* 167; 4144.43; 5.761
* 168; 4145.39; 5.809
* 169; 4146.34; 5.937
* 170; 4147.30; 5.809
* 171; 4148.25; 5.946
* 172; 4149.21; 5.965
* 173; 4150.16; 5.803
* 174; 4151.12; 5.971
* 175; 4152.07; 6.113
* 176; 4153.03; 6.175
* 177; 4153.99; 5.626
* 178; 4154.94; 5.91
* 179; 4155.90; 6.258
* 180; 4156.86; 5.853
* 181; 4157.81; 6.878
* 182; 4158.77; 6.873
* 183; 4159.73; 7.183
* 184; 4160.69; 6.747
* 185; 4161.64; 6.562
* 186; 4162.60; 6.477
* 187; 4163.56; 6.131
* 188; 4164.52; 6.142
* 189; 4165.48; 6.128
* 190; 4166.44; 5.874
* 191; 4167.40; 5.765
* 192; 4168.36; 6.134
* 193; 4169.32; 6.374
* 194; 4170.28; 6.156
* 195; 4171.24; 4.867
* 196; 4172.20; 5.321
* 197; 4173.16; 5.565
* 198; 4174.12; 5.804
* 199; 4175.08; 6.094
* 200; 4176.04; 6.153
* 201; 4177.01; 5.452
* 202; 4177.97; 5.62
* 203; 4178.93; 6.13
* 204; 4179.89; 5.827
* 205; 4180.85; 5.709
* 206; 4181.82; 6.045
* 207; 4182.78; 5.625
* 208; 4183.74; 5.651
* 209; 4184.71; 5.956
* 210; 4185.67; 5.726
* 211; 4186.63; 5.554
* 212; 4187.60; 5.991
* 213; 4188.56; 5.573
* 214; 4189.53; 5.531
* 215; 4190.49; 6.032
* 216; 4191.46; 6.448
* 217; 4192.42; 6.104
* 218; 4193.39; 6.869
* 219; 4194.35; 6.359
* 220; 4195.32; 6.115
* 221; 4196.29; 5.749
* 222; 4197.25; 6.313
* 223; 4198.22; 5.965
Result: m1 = 2.0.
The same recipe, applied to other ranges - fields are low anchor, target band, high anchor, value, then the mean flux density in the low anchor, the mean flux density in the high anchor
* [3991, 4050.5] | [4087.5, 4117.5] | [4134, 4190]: 3.2 A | 6.12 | 6.01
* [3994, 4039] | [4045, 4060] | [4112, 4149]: -0.1 A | 6.15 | 5.92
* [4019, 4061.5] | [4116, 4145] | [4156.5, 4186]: 0.6 A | 6.15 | 6.03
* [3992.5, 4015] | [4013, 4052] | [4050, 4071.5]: -0.3 A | 6.08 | 6.2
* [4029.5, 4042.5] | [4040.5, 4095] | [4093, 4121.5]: -1.6 A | 6.2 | 5.38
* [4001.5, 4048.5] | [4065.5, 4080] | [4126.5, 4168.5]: 0.3 A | 6.14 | 6.09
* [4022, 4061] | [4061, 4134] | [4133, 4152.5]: 4.5 A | 6.16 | 6.05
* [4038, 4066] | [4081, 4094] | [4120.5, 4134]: 0.3 A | 6.12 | 5.83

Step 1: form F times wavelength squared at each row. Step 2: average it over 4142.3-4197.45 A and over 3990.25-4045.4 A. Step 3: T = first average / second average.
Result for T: 1.05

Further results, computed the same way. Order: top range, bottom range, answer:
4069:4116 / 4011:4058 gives 0.93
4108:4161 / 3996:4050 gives 1.02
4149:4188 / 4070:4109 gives 1.12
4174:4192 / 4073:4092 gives 1.04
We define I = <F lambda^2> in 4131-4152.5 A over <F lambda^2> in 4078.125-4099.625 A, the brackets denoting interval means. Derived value 1.11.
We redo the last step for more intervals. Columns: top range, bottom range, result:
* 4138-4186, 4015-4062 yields 1.04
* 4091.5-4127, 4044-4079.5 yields 0.92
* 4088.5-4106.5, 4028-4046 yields 0.90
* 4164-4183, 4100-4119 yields 1.09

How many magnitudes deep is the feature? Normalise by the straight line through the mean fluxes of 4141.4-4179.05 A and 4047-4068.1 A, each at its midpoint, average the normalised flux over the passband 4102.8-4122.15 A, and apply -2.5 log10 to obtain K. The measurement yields 0.14 mag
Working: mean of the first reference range 6.17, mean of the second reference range 6.02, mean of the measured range 5.36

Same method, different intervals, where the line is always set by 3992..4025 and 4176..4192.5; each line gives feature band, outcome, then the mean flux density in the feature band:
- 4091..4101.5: 0.159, 5.14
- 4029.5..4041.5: -0.029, 6.2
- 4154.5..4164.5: -0.108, 6.47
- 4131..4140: -0.043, 6.13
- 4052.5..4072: -0.029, 6.16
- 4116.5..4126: 0.021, 5.8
